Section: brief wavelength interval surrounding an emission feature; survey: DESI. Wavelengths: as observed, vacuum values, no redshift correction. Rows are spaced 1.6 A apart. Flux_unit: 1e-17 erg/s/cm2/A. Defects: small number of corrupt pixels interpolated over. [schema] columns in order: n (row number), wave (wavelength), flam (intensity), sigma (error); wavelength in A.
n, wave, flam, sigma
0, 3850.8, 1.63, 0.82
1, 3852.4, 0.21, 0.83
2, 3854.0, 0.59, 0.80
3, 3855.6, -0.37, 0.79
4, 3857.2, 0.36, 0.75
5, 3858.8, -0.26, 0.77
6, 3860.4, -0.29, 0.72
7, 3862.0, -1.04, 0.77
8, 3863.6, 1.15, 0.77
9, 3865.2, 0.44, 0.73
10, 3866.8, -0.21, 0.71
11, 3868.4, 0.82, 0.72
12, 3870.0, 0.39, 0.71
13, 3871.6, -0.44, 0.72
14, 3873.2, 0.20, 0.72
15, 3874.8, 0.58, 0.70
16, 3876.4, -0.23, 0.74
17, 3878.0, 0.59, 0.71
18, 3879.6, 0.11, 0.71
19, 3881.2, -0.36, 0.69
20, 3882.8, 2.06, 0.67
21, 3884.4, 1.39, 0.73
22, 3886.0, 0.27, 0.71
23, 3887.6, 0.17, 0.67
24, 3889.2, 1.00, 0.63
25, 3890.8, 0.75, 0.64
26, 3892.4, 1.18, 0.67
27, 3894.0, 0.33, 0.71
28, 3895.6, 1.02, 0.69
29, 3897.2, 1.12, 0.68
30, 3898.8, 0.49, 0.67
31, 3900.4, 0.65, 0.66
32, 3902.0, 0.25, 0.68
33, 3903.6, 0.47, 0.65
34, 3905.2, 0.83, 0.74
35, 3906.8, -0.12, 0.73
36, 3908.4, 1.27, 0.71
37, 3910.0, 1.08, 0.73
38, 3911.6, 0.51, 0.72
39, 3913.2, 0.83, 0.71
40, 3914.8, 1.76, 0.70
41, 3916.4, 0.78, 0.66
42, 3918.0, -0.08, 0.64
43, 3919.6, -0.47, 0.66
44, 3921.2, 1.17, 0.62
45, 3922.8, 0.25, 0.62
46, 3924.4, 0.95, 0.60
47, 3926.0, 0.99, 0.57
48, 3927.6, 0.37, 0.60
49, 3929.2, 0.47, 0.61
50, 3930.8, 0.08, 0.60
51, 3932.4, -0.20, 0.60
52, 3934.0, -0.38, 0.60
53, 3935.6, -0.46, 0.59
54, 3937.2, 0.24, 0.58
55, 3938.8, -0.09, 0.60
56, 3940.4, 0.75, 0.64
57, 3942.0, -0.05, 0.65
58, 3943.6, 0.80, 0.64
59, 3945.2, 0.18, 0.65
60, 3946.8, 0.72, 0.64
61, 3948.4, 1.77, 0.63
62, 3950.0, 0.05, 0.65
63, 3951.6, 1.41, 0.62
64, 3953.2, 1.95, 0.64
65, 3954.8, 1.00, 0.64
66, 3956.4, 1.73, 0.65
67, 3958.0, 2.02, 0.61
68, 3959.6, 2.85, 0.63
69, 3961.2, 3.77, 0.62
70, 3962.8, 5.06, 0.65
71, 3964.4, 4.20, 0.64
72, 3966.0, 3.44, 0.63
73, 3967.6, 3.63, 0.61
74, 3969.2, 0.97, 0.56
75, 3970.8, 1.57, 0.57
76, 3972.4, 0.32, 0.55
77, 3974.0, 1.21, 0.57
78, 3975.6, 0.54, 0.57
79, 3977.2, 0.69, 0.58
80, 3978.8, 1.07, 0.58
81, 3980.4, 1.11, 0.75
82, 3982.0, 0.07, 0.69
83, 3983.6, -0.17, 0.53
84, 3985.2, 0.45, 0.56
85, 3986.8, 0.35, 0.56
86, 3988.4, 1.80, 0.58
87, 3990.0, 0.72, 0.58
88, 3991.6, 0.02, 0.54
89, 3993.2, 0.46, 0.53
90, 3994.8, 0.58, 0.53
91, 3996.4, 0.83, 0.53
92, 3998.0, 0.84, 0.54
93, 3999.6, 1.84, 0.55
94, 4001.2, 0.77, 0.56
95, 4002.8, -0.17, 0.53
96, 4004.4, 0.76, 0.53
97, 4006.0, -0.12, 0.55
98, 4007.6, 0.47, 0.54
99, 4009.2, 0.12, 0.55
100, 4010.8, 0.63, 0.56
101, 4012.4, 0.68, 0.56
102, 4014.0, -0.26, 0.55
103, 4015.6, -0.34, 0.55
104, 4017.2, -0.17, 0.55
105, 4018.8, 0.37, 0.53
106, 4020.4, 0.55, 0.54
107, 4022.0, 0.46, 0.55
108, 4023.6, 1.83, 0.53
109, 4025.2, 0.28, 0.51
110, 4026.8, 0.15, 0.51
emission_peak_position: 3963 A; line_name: Lyman alpha 1216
